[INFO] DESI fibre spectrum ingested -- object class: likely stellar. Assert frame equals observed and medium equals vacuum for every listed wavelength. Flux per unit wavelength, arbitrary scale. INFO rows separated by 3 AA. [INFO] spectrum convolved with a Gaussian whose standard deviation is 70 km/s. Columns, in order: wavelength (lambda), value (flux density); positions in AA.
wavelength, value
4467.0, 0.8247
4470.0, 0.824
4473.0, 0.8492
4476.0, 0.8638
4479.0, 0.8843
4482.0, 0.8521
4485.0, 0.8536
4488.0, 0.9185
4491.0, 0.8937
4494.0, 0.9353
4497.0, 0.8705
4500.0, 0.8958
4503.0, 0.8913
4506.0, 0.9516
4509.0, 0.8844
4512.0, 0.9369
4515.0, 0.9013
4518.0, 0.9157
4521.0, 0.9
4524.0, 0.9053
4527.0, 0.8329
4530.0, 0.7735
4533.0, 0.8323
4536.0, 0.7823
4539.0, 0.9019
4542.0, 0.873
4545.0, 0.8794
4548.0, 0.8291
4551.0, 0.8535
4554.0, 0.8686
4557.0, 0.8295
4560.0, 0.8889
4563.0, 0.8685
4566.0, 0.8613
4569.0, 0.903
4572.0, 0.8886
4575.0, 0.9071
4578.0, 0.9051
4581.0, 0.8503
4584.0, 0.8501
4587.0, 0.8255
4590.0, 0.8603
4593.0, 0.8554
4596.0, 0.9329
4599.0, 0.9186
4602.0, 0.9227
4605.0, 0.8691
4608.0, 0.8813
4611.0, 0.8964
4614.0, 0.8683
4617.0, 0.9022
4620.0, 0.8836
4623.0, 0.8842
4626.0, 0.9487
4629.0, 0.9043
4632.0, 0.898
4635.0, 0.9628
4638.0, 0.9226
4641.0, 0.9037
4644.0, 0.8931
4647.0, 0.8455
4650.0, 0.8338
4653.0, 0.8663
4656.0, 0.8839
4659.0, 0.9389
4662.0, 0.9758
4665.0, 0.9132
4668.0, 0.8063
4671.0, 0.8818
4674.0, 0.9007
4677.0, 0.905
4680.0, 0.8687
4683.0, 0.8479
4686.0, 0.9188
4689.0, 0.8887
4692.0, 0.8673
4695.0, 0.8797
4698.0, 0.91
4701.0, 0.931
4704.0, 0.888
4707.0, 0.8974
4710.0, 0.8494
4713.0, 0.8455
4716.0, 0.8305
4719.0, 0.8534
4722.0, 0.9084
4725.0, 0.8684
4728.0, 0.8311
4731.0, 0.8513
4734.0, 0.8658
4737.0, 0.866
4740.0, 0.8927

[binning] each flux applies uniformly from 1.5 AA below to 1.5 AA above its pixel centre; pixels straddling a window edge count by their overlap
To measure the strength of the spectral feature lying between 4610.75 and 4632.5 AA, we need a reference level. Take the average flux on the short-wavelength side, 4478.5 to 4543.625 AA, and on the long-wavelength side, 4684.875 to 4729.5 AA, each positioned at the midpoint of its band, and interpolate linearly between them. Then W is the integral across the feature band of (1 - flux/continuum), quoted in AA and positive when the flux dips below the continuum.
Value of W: -0.5 AA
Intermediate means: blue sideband 0.881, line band 0.898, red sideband 0.877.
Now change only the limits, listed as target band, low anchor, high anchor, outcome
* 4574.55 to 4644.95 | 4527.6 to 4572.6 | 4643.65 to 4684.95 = -1.9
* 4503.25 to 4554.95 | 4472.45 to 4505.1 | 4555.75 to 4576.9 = 0.6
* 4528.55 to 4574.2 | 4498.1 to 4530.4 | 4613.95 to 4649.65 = 2.0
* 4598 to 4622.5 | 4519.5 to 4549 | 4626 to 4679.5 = -0.3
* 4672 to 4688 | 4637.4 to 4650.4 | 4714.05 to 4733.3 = -0.3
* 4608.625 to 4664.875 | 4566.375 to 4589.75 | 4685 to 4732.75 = -1.7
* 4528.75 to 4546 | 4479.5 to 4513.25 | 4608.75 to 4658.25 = 1.1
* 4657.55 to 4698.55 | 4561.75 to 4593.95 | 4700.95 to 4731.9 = -1.2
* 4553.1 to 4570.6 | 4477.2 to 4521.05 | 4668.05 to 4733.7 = 0.4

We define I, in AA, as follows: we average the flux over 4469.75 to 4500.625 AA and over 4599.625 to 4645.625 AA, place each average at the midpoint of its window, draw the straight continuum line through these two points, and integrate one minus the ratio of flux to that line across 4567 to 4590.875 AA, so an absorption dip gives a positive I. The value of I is 0.6 AA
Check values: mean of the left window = 0.878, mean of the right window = 0.903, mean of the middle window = 0.874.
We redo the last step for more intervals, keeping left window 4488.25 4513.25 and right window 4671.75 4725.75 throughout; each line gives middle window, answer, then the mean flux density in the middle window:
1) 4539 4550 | 0.4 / 0.866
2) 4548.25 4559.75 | 0.6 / 0.852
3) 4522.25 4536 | 1.1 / 0.831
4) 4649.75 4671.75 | -0.1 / 0.891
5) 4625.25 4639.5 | -0.6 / 0.926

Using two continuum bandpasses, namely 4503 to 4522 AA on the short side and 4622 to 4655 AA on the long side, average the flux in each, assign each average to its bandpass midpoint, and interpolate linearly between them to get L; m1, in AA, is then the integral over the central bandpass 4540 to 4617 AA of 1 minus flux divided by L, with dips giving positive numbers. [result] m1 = 2.4 AA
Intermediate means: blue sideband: 0.914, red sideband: 0.897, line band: 0.876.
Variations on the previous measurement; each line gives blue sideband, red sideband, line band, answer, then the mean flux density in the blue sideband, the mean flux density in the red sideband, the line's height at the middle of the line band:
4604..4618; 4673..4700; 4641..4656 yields 0.3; 0.883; 0.888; 0.886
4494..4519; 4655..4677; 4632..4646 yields -0.2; 0.908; 0.901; 0.902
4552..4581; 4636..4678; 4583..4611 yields 0.1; 0.878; 0.891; 0.883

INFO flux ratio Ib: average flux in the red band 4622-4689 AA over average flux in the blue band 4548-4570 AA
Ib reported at 1.0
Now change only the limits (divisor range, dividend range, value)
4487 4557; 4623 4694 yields 1.02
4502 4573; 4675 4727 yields 1.01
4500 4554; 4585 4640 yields 1.03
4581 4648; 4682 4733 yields 0.98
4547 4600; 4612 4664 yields 1.03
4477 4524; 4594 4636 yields 1.01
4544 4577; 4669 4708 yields 1.02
